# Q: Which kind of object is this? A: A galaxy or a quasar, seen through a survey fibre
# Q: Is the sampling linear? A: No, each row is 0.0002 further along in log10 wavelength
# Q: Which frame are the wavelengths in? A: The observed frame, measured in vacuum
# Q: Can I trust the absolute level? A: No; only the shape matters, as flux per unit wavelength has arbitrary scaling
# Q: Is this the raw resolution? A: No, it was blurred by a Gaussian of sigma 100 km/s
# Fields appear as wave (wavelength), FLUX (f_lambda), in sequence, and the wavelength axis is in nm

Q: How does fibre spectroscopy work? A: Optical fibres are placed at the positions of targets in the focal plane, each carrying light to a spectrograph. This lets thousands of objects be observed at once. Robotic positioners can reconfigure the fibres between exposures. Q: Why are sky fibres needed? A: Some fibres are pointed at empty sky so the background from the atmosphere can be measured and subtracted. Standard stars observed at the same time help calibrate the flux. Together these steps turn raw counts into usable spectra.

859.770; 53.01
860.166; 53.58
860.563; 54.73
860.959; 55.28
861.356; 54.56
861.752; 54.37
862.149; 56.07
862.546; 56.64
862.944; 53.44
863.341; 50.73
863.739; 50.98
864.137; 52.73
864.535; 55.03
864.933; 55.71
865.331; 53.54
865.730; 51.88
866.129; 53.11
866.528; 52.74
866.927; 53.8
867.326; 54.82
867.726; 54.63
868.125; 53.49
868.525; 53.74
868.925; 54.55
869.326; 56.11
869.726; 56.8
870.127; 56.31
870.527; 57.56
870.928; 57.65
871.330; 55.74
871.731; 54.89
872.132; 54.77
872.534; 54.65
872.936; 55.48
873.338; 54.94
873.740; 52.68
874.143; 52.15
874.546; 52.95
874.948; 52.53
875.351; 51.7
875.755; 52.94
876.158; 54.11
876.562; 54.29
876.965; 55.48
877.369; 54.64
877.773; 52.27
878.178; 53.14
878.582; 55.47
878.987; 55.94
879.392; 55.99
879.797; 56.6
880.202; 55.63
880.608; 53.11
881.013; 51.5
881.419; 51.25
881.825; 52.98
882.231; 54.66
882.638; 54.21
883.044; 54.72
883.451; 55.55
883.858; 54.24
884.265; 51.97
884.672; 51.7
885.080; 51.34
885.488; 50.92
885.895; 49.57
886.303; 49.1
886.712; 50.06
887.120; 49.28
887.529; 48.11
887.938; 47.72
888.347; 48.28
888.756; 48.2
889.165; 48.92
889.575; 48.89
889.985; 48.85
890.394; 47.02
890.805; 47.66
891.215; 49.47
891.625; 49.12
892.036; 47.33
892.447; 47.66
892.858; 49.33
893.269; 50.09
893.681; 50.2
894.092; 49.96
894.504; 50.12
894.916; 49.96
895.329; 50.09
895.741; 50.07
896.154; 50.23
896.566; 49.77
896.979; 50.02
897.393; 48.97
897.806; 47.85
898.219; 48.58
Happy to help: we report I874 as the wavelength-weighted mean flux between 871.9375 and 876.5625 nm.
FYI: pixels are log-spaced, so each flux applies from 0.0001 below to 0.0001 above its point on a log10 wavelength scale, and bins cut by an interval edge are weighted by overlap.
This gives 53.6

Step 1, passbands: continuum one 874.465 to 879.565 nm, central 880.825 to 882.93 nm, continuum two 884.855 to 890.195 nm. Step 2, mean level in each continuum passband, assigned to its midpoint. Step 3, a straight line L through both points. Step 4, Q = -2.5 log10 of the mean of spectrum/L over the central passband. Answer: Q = -0.026 mag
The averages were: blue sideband 54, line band 53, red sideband 49.2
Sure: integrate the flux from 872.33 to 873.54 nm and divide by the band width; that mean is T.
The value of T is 55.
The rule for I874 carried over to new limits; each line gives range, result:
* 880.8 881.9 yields 51.8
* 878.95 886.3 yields 53.3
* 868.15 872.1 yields 55.8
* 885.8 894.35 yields 48.8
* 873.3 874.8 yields 53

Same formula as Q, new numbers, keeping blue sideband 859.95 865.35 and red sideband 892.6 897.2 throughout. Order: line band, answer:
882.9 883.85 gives -0.07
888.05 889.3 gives 0.05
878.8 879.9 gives -0.08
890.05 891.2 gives 0.06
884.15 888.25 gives 0.03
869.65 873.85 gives -0.05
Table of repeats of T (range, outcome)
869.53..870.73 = 56.9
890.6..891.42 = 48.6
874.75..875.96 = 52.4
